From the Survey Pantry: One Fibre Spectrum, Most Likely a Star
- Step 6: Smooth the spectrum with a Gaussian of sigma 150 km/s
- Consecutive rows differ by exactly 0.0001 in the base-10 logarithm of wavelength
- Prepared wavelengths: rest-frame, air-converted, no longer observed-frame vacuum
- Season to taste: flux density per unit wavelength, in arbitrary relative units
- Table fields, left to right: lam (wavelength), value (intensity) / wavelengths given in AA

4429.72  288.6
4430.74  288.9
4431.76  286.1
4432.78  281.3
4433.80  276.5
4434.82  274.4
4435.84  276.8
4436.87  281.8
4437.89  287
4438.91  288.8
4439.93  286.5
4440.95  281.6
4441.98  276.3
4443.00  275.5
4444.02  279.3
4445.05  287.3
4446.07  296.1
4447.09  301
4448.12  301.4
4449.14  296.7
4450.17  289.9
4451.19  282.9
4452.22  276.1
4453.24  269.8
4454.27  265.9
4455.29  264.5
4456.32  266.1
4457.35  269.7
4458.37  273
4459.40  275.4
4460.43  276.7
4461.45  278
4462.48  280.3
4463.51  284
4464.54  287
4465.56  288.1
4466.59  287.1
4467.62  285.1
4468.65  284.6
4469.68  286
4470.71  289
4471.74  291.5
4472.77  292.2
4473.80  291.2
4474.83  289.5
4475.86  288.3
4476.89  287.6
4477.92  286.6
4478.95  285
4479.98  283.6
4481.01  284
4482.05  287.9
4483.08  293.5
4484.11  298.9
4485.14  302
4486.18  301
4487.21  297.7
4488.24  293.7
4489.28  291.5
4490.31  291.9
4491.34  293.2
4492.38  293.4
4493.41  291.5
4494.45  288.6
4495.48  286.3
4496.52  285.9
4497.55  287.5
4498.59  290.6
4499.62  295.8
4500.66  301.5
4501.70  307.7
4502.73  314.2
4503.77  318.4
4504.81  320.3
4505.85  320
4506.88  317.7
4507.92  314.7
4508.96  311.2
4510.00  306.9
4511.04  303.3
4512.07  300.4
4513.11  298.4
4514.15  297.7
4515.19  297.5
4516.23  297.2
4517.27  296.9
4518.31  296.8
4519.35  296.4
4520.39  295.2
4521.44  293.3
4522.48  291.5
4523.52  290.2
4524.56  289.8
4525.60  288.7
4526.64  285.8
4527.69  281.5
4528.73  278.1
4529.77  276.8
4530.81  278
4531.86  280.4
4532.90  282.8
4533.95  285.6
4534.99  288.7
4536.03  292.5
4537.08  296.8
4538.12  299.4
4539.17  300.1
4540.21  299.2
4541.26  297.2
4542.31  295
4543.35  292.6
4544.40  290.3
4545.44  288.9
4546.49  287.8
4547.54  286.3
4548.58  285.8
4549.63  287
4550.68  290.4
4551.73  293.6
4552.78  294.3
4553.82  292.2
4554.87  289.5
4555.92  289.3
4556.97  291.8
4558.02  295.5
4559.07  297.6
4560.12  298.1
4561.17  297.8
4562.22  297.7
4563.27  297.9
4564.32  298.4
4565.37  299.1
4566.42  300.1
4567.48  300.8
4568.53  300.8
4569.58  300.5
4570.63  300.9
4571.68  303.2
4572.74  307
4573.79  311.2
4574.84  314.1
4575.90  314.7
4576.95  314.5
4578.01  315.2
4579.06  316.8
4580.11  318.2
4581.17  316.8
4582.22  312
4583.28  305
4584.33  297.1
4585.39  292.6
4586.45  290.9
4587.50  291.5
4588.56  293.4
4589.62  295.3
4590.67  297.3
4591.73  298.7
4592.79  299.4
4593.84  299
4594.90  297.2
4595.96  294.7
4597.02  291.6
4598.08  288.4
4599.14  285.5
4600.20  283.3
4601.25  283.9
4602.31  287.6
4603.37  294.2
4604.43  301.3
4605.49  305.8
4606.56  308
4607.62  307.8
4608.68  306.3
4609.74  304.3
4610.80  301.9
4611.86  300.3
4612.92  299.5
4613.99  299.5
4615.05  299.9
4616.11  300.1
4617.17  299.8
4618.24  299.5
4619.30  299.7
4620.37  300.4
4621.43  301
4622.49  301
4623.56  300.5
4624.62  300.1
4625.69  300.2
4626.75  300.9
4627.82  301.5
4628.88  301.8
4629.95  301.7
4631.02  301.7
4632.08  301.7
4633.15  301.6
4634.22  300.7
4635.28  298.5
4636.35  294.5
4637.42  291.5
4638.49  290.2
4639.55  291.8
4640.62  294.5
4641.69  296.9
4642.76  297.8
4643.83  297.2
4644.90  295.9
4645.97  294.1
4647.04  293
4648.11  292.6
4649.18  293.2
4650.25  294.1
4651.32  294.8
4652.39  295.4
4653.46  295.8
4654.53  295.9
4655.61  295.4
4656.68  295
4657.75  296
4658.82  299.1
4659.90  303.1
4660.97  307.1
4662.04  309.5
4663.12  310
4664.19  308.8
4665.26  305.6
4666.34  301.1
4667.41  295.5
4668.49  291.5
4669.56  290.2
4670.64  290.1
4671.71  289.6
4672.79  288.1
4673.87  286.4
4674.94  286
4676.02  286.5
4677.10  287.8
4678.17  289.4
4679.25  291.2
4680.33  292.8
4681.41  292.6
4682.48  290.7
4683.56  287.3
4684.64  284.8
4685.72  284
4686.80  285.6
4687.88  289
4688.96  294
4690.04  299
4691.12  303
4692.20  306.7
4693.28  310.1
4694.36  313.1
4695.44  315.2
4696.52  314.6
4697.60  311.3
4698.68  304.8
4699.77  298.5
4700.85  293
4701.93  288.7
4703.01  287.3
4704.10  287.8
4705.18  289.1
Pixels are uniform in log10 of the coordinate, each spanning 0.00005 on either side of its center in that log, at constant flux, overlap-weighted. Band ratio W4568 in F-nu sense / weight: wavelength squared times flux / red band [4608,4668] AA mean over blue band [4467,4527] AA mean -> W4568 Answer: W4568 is 1.08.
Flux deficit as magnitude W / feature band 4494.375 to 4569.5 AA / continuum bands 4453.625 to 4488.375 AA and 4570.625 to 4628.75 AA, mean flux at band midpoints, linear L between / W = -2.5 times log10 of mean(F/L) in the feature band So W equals -0.01 mag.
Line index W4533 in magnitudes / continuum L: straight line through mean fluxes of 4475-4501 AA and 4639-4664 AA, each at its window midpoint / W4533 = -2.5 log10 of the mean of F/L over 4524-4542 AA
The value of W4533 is 0.02 mag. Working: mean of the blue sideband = 291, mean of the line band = 288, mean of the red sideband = 298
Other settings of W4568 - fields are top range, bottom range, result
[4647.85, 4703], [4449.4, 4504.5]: 1.12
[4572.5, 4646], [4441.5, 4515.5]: 1.09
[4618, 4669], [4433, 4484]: 1.14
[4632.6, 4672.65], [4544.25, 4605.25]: 1.03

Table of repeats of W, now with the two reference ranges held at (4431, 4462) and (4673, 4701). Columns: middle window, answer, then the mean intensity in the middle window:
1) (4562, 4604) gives -0.04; 300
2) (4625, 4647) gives -0.02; 298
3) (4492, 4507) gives -0.06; 301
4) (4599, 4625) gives -0.03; 299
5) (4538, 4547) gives -0.03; 294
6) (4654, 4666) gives -0.03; 302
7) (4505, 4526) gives -0.06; 301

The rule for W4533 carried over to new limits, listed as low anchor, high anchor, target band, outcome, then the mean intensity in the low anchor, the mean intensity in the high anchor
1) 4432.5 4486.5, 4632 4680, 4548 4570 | -0.02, 284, 296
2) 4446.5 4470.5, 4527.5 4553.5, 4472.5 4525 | -0.04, 281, 289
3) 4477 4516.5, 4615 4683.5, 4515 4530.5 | 0.03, 298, 297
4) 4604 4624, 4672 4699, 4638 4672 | 0.00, 302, 296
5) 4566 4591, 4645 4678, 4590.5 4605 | 0.03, 305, 296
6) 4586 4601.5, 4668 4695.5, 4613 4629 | -0.03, 293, 293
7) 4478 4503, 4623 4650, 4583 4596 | 0.00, 293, 297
